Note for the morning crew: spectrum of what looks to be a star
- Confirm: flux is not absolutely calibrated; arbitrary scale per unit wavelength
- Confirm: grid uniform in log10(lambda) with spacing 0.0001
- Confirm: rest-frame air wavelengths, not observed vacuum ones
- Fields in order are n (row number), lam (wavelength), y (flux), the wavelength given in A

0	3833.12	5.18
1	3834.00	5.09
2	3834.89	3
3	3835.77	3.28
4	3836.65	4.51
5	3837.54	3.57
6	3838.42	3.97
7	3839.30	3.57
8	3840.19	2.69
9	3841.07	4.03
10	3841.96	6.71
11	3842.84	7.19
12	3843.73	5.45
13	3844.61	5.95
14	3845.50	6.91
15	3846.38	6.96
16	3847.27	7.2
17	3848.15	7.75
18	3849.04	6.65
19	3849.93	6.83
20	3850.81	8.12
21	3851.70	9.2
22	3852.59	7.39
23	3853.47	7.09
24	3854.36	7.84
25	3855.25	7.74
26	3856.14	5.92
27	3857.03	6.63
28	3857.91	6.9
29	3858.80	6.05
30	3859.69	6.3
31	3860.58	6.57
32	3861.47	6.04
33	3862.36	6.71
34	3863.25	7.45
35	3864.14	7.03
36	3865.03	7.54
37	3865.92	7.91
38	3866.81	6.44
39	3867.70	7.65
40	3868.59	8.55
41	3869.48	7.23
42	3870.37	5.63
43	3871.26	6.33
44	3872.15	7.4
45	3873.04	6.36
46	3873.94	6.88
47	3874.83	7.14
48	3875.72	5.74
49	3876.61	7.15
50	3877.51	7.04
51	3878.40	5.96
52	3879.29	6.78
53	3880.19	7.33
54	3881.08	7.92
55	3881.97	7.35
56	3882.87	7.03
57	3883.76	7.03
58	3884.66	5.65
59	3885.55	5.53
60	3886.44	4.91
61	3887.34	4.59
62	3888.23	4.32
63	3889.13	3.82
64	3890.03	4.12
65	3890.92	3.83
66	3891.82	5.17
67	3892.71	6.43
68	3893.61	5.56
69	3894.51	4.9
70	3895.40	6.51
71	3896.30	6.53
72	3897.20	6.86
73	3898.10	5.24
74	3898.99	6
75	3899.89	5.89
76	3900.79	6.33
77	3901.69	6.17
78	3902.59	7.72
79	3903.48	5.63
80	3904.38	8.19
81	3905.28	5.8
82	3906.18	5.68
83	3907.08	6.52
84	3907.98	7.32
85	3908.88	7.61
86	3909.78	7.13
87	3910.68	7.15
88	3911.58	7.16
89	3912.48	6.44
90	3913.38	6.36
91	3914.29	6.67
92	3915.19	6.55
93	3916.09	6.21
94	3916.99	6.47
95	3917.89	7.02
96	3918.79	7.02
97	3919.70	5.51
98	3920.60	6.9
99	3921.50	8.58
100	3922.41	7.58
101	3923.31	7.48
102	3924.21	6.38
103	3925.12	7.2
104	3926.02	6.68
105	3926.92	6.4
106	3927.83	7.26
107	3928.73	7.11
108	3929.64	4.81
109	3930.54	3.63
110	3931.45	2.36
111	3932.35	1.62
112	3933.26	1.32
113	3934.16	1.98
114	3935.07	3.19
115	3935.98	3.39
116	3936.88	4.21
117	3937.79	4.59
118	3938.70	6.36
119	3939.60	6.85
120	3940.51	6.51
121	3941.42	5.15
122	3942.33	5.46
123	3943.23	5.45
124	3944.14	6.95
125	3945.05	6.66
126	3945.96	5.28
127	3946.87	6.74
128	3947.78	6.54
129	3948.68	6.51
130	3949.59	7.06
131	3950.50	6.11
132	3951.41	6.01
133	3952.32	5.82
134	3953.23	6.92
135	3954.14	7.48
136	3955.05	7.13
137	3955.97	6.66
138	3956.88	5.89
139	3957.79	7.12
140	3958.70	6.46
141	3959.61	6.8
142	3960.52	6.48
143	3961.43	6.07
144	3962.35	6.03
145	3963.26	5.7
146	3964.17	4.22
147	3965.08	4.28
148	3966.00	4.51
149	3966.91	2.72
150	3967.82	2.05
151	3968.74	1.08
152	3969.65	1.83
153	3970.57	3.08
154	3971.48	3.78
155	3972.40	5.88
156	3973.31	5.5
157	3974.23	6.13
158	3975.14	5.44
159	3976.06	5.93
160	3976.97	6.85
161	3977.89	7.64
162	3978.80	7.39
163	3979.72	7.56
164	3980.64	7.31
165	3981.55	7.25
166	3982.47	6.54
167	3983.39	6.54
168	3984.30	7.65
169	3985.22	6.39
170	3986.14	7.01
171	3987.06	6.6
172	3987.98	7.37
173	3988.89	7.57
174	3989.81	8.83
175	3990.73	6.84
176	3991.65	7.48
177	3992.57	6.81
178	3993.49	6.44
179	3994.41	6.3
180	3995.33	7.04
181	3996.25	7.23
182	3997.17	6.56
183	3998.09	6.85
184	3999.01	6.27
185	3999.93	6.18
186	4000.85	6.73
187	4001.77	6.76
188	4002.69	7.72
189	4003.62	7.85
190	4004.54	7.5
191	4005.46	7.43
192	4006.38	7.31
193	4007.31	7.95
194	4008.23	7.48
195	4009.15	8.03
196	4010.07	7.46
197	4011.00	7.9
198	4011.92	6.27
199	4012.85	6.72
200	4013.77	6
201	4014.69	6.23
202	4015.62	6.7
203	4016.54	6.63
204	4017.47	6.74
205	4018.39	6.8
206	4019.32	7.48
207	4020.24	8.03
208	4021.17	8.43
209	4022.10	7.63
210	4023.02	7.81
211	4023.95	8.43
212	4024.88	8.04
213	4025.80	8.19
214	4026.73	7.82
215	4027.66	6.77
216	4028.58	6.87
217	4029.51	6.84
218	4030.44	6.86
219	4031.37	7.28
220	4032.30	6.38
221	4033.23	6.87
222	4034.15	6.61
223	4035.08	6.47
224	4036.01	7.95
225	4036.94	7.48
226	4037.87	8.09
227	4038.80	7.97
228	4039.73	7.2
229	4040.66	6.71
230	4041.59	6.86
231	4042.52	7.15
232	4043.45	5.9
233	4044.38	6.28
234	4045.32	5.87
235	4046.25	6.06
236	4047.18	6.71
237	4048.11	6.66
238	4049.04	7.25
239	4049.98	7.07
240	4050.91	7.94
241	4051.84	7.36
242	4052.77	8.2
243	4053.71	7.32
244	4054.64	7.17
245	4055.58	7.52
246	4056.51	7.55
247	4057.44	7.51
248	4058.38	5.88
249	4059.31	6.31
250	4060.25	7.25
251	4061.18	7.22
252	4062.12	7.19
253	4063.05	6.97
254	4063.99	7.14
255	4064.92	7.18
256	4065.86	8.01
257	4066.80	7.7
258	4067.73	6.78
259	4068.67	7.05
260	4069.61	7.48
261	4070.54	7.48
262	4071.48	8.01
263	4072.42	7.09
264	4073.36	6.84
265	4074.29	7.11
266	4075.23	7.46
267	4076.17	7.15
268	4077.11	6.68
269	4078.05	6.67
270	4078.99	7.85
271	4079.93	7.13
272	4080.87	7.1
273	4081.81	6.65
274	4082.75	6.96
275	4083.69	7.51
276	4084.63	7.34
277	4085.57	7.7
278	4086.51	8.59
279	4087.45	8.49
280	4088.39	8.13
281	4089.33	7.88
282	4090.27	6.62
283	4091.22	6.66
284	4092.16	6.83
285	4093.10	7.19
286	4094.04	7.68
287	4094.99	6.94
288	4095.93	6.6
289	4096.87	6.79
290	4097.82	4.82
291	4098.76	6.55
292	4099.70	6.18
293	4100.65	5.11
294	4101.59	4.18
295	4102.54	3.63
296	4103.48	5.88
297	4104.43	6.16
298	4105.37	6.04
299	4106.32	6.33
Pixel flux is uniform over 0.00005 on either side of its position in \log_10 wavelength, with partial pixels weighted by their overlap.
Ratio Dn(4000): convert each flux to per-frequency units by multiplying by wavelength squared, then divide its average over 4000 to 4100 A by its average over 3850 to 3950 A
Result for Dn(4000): 1.24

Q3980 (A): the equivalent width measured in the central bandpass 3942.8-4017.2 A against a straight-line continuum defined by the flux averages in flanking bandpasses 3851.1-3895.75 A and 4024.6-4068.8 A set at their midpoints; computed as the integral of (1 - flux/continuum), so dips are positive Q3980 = 5.5 A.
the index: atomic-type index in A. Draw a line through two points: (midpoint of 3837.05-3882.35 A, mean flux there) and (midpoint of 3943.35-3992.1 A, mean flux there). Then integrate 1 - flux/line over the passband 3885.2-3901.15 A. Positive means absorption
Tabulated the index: 2.7 A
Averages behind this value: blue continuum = 6.64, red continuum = 6.07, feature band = 5.36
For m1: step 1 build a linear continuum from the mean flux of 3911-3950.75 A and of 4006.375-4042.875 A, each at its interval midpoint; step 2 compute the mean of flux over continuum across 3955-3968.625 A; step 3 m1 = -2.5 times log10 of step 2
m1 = 0.18 mag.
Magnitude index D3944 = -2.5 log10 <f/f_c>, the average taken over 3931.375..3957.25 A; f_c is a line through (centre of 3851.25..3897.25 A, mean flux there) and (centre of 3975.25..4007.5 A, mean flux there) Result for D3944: 0.25 mag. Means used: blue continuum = 6.49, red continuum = 7.05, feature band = 5.43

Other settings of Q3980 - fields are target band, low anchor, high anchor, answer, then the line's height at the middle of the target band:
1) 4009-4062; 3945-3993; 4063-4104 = -4.5 A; 6.58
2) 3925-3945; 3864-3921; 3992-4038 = 5.2 A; 6.67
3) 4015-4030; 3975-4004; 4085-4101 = -1.0 A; 6.99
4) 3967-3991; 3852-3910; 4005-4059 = 3.4 A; 6.92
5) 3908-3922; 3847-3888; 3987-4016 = 0.1 A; 6.94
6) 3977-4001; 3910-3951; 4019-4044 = -1.1 A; 6.71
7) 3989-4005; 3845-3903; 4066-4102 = -0.5 A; 6.83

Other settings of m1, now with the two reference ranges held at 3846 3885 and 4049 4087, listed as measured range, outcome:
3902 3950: 0.18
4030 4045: 0.04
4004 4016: 0.01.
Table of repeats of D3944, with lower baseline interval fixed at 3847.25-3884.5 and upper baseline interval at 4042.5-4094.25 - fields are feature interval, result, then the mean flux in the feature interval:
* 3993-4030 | -0.01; 7.19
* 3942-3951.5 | 0.13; 6.28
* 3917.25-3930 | 0.03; 6.86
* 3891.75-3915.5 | 0.10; 6.45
